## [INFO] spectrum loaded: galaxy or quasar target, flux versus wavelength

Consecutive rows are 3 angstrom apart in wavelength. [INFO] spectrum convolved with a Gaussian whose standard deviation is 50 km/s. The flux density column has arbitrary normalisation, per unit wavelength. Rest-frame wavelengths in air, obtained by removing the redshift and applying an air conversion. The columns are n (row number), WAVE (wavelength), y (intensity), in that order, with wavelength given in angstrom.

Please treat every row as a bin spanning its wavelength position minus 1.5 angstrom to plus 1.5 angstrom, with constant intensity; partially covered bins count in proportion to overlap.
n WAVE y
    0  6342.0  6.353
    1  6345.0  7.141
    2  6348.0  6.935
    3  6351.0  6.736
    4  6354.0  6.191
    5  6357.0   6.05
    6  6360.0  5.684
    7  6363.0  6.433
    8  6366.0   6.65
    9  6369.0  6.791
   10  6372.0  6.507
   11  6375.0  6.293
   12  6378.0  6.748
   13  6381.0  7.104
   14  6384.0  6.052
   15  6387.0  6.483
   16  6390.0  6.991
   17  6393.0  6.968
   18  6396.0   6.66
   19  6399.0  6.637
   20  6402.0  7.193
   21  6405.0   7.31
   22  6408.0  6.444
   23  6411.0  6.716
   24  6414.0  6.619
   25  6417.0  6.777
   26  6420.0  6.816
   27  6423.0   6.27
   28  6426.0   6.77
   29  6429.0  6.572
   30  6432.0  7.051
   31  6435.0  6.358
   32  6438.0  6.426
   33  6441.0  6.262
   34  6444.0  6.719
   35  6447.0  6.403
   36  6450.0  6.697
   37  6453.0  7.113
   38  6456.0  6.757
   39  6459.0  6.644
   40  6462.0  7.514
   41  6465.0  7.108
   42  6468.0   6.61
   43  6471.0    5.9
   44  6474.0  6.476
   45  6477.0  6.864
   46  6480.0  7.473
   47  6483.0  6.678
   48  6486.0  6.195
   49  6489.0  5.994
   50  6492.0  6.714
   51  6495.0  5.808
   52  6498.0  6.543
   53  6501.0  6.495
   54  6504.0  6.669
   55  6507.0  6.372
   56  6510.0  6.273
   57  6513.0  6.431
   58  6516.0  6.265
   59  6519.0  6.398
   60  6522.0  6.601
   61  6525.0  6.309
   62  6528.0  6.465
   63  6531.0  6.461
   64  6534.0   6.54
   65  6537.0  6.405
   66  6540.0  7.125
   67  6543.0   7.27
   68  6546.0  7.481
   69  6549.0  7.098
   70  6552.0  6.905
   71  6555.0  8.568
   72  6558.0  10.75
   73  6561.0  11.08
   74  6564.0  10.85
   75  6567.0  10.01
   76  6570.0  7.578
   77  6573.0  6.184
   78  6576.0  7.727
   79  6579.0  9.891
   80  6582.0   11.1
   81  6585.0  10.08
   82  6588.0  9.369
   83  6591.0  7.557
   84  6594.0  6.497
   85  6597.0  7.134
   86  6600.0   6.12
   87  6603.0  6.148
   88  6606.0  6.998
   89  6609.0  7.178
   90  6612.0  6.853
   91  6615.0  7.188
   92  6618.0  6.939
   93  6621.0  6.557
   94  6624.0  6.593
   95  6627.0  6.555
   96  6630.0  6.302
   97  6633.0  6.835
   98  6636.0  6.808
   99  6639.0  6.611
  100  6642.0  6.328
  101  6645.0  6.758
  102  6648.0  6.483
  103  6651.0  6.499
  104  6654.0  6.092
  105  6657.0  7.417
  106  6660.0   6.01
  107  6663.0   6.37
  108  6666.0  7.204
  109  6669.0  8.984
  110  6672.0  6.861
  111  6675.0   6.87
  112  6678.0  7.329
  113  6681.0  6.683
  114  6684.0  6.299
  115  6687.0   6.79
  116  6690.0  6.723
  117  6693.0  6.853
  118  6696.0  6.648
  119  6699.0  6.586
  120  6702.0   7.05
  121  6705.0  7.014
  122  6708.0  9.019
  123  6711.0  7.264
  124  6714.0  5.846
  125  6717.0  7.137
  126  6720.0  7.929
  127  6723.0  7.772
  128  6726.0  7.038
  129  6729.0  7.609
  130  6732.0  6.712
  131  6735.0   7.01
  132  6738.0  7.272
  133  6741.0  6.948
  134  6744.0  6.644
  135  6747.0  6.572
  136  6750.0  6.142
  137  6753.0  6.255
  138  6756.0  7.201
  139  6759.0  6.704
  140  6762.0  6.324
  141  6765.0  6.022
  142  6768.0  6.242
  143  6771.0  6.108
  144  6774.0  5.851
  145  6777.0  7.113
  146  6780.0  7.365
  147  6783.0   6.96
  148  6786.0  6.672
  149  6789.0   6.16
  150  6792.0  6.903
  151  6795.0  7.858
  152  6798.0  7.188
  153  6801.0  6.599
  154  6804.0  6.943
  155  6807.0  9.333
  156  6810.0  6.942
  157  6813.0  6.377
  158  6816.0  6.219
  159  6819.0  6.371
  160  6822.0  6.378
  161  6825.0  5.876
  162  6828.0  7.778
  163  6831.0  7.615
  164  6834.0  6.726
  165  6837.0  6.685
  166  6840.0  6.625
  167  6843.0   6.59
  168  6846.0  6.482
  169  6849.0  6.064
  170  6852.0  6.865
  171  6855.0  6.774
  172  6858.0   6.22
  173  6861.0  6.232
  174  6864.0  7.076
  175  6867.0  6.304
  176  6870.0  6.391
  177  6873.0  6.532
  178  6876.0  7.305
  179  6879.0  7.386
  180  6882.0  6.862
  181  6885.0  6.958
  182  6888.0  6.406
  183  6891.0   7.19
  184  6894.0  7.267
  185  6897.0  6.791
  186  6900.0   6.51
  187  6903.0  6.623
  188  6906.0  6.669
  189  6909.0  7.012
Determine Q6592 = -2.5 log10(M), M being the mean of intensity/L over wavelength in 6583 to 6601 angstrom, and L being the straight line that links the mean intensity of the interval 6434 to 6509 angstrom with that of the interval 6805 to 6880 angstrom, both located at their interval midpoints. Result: -0.19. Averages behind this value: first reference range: 6.59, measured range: 7.93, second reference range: 6.76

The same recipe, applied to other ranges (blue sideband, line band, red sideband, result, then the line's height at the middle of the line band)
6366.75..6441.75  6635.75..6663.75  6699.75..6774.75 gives 0.05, 6.82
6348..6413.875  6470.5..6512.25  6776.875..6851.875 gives 0.03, 6.68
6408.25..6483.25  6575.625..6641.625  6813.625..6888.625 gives -0.11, 6.69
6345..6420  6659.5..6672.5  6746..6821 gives -0.07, 6.71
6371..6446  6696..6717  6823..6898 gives -0.06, 6.73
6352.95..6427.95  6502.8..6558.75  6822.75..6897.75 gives -0.04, 6.65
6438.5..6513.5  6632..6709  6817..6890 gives -0.04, 6.64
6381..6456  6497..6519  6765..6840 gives 0.05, 6.72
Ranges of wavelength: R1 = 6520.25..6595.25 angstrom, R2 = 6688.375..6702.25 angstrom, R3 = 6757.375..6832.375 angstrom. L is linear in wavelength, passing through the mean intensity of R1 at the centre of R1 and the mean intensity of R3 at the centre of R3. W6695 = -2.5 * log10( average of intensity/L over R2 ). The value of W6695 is 0.09 mag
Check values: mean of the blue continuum 8.08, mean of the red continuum 6.8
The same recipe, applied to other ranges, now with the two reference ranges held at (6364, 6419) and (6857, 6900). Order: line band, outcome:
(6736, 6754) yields 0.016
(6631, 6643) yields 0.017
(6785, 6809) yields -0.069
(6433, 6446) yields 0.043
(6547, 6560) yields -0.240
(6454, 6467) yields -0.043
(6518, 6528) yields 0.048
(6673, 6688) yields -0.007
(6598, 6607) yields 0.052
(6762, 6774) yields 0.109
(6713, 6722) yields -0.050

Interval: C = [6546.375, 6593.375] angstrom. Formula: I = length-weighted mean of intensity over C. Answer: 8.9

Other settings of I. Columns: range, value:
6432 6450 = 6.51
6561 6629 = 7.84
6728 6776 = 6.6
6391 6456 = 6.71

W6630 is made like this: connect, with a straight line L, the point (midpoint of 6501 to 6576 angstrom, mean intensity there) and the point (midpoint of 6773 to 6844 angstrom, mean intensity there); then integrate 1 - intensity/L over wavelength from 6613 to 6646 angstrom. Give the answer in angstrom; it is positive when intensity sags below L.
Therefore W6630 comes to 2.5 angstrom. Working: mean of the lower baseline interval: 7.41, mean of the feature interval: 6.68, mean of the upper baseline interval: 6.89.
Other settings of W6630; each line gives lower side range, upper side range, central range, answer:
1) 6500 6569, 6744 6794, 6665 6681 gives -1.1 angstrom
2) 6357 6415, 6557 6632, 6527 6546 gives 2.0 angstrom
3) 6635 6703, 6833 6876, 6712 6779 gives -0.6 angstrom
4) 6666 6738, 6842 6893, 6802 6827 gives 0.1 angstrom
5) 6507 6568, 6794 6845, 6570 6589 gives -3.9 angstrom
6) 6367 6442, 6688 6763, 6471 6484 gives 0.0 angstrom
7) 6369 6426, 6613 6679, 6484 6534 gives 2.7 angstrom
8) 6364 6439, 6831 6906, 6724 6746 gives -1.1 angstrom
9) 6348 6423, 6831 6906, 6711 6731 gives -1.6 angstrom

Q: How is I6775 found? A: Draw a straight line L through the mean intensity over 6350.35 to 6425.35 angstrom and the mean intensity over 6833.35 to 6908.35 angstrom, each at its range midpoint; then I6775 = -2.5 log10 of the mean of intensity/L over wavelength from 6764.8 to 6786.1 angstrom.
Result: 0.02 mag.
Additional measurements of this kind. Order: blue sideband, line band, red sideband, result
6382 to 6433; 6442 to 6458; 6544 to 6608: 0.06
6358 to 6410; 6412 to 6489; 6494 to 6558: 0.01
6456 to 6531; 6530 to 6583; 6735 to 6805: -0.25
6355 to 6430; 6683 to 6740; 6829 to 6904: -0.06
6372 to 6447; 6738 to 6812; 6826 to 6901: -0.01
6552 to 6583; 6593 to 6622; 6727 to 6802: 0.27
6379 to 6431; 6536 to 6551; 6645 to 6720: -0.04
